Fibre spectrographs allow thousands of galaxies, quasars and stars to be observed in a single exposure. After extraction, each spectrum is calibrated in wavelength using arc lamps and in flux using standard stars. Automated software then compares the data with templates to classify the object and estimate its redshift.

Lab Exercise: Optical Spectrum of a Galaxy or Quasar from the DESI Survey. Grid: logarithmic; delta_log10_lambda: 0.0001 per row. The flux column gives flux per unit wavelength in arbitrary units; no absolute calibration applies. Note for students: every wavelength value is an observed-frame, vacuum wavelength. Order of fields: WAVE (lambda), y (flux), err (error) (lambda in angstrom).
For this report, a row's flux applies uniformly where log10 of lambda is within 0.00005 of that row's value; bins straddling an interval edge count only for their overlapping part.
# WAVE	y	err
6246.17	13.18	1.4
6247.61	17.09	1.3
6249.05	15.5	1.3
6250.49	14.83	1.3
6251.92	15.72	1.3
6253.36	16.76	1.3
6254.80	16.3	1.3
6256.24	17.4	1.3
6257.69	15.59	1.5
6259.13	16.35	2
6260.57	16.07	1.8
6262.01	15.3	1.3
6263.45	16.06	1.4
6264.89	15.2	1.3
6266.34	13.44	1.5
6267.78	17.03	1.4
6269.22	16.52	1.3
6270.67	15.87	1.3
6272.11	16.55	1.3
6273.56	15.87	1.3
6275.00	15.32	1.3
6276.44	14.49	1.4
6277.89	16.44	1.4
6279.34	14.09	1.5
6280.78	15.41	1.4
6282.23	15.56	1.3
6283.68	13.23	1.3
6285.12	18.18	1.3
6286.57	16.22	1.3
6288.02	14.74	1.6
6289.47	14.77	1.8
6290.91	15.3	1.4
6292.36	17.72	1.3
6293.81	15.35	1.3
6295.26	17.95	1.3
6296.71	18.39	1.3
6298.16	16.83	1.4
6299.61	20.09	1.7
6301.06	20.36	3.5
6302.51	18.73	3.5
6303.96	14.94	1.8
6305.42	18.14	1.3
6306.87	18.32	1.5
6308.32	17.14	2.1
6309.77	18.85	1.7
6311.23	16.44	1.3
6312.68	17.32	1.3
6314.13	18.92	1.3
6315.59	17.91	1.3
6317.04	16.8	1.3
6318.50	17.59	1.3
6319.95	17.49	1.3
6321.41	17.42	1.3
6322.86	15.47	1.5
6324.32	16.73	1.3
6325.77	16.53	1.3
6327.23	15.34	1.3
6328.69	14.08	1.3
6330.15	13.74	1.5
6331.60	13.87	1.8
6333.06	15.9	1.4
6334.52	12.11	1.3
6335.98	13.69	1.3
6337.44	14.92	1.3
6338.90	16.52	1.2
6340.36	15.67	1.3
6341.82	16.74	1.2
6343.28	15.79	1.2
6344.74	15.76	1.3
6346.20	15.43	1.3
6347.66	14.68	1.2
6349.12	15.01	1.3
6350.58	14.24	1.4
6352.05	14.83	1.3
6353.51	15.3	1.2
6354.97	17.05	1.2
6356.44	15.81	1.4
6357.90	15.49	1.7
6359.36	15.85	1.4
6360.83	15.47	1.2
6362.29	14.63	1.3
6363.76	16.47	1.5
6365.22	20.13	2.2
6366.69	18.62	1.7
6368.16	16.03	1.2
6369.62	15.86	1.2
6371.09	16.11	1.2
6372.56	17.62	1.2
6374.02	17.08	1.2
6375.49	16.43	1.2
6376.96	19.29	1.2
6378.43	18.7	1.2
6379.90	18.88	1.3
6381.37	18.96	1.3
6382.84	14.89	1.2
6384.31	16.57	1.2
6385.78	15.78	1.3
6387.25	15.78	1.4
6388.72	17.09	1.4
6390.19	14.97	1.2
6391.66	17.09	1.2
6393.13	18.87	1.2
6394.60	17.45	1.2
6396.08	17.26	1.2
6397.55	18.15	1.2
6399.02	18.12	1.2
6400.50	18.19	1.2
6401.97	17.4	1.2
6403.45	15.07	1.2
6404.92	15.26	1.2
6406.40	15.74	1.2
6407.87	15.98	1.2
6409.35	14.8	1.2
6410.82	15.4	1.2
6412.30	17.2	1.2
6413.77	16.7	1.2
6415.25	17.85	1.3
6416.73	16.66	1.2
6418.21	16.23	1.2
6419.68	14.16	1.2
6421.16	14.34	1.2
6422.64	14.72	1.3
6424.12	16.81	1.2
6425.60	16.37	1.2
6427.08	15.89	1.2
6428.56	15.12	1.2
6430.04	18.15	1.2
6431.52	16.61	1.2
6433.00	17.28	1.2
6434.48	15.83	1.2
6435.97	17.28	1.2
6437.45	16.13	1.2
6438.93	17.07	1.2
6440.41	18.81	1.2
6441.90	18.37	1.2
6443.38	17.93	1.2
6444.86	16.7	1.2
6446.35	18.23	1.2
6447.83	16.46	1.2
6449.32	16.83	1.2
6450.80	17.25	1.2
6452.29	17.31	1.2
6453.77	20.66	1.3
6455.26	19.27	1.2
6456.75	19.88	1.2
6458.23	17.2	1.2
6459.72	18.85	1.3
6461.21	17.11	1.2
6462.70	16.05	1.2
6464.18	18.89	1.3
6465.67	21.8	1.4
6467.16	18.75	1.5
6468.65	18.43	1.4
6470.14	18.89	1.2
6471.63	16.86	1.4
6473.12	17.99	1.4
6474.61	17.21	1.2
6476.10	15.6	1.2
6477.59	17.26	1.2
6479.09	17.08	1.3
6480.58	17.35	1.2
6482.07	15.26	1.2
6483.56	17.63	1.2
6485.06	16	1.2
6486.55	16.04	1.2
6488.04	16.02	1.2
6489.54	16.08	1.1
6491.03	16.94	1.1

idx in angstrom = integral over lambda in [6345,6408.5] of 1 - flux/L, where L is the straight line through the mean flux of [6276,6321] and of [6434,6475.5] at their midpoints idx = 3.0 angstrom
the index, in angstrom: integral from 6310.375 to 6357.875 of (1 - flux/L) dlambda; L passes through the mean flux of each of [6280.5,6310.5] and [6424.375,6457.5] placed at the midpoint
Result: 3.6 angstrom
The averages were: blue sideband 17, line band 15.8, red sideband 17.4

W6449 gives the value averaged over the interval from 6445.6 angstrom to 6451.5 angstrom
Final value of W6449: 17.2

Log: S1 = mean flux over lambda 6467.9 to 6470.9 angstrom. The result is 18.6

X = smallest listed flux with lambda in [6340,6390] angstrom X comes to 14.24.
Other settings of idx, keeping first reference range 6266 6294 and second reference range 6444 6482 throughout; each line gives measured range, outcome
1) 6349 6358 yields 0.61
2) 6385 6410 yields 0.61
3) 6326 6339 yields 1.47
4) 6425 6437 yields 0.63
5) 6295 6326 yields -3.21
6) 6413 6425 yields 0.96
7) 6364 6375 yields -0.37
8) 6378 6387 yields -0.15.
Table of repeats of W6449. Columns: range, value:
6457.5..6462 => 17.7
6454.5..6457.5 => 19.6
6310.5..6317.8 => 17.5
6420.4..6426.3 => 15.5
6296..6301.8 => 18.9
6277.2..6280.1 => 15.3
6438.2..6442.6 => 18.1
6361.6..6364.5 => 15.6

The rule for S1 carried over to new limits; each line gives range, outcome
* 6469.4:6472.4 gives 17.9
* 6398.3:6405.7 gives 16.8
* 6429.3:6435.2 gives 17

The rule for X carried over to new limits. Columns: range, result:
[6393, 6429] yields 14.16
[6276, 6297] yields 13.23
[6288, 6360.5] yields 12.11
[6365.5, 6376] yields 15.86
